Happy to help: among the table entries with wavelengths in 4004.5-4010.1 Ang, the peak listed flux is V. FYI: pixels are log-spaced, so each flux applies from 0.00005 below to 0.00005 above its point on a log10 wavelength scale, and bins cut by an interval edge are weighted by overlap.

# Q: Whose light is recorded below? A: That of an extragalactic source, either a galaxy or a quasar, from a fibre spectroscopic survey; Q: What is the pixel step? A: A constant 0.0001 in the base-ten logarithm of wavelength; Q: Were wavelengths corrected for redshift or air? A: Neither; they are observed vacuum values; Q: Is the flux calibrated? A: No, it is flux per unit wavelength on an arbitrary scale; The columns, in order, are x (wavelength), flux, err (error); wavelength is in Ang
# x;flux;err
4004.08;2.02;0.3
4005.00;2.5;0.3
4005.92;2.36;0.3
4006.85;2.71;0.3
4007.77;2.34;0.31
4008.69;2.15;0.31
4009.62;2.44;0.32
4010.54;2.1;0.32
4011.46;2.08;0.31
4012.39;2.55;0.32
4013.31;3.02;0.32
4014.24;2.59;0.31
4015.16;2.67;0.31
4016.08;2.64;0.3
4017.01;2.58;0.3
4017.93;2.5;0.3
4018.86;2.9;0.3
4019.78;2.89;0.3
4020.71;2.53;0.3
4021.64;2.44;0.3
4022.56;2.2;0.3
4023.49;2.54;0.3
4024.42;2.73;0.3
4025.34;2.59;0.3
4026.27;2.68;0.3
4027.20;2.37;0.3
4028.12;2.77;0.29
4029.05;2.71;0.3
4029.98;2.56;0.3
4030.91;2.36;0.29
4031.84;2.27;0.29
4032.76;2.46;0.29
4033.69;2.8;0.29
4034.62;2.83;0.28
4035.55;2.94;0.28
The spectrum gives 2.71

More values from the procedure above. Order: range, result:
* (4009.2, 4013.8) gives 3.02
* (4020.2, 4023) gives 2.53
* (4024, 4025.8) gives 2.73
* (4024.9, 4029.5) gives 2.77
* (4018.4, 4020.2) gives 2.9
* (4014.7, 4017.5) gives 2.67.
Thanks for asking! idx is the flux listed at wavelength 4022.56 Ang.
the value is 2.2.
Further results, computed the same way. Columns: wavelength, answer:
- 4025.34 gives 2.59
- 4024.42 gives 2.73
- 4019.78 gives 2.89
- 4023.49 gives 2.54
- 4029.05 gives 2.71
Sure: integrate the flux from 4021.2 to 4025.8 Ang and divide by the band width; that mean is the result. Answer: 2.5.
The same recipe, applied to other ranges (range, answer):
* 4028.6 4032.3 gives 2.47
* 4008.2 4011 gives 2.23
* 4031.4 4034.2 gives 2.52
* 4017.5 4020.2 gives 2.77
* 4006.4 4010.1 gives 2.41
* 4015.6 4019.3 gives 2.65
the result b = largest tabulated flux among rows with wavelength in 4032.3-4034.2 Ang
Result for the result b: 2.8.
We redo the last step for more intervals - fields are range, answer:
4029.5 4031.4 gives 2.56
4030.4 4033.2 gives 2.46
